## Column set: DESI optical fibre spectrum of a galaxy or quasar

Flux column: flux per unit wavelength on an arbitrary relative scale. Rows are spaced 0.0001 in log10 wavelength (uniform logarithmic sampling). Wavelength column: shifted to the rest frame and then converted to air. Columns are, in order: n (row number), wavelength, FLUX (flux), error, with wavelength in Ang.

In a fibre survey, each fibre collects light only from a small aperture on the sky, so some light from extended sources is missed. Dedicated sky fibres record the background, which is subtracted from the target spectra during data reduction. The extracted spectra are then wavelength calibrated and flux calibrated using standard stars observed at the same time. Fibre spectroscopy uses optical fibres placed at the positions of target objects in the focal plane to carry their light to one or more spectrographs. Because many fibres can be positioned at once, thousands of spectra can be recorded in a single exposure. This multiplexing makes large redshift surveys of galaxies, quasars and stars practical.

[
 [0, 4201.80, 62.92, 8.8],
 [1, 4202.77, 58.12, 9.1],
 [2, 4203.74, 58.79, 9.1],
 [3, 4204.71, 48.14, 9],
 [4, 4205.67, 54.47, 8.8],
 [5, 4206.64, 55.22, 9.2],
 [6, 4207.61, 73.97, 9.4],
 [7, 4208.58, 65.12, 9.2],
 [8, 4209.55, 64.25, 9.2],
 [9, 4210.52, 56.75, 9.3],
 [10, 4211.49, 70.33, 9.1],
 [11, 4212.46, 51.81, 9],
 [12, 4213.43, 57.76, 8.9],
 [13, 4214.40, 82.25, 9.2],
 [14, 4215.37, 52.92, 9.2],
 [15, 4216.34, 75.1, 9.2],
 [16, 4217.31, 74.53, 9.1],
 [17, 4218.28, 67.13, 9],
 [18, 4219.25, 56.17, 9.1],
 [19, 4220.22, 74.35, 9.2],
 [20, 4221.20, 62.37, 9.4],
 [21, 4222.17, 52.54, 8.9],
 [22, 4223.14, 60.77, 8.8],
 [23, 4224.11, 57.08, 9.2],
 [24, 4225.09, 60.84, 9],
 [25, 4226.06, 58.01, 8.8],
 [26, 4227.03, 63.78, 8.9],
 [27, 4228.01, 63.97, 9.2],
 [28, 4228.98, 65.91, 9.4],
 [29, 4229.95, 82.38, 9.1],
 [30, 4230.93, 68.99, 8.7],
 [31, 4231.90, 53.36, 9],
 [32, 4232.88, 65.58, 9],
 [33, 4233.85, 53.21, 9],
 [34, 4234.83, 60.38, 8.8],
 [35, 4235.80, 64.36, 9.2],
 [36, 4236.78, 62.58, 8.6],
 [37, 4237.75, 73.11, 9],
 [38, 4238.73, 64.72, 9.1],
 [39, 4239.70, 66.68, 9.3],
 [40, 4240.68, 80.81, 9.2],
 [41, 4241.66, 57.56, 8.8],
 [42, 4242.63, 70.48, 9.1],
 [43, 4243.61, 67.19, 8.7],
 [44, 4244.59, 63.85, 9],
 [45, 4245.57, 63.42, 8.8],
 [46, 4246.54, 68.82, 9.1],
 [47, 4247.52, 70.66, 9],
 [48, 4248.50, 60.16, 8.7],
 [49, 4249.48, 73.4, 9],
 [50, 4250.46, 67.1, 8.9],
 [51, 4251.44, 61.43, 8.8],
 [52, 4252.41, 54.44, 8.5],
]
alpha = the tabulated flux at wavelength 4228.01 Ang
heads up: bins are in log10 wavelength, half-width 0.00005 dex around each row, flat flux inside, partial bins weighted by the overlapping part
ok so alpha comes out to 63.97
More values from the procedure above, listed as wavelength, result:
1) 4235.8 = 64.36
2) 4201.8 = 62.92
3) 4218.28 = 67.13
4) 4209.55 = 64.25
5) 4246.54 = 68.82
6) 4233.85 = 53.21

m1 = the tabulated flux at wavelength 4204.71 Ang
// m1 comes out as 48.14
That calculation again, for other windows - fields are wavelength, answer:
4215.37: 52.92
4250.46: 67.1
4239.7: 66.68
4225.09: 60.84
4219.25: 56.17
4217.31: 74.53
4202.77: 58.12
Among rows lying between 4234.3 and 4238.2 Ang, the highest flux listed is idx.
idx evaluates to 73.11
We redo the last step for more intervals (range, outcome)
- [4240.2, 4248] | 80.81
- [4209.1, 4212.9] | 70.33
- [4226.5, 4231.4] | 82.38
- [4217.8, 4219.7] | 67.13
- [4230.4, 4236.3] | 68.99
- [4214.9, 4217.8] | 75.1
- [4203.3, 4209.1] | 73.97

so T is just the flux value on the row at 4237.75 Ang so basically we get 73.11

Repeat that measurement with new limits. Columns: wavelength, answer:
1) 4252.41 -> 54.44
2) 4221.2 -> 62.37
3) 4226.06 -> 58.01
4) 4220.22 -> 74.35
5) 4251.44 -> 61.43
